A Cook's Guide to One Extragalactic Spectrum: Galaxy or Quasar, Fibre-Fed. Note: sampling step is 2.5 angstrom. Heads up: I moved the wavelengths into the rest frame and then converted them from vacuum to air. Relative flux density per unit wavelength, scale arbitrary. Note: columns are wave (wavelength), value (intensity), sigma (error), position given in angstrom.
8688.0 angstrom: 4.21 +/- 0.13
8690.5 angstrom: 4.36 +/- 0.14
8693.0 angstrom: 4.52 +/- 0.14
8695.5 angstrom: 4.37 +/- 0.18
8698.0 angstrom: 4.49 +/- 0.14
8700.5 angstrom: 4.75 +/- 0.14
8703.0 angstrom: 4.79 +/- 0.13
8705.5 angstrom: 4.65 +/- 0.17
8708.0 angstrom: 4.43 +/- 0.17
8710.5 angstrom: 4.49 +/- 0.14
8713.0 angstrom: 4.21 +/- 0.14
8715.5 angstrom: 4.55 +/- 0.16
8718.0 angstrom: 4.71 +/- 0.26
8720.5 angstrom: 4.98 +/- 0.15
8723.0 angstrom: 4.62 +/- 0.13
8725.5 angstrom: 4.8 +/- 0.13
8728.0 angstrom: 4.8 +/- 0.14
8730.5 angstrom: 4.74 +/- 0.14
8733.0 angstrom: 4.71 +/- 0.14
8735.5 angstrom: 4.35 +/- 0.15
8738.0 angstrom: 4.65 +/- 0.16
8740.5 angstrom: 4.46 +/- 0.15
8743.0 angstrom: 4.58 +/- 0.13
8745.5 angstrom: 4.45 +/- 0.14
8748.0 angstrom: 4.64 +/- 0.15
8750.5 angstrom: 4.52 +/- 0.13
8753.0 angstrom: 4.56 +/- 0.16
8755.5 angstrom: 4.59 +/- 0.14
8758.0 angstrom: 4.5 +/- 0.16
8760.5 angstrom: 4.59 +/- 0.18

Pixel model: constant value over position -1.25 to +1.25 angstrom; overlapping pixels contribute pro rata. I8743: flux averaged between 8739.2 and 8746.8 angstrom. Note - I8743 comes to 4.5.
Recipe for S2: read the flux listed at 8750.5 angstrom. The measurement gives 4.52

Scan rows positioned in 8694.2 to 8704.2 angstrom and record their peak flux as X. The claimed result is 4.79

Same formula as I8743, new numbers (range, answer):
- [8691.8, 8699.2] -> 4.46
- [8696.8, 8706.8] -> 4.67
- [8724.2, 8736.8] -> 4.68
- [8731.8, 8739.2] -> 4.57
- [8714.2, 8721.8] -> 4.74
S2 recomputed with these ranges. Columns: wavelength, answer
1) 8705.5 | 4.65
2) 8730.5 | 4.74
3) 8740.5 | 4.46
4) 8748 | 4.64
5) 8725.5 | 4.8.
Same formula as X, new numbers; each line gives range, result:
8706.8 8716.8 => 4.55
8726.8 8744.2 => 4.8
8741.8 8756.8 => 4.64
